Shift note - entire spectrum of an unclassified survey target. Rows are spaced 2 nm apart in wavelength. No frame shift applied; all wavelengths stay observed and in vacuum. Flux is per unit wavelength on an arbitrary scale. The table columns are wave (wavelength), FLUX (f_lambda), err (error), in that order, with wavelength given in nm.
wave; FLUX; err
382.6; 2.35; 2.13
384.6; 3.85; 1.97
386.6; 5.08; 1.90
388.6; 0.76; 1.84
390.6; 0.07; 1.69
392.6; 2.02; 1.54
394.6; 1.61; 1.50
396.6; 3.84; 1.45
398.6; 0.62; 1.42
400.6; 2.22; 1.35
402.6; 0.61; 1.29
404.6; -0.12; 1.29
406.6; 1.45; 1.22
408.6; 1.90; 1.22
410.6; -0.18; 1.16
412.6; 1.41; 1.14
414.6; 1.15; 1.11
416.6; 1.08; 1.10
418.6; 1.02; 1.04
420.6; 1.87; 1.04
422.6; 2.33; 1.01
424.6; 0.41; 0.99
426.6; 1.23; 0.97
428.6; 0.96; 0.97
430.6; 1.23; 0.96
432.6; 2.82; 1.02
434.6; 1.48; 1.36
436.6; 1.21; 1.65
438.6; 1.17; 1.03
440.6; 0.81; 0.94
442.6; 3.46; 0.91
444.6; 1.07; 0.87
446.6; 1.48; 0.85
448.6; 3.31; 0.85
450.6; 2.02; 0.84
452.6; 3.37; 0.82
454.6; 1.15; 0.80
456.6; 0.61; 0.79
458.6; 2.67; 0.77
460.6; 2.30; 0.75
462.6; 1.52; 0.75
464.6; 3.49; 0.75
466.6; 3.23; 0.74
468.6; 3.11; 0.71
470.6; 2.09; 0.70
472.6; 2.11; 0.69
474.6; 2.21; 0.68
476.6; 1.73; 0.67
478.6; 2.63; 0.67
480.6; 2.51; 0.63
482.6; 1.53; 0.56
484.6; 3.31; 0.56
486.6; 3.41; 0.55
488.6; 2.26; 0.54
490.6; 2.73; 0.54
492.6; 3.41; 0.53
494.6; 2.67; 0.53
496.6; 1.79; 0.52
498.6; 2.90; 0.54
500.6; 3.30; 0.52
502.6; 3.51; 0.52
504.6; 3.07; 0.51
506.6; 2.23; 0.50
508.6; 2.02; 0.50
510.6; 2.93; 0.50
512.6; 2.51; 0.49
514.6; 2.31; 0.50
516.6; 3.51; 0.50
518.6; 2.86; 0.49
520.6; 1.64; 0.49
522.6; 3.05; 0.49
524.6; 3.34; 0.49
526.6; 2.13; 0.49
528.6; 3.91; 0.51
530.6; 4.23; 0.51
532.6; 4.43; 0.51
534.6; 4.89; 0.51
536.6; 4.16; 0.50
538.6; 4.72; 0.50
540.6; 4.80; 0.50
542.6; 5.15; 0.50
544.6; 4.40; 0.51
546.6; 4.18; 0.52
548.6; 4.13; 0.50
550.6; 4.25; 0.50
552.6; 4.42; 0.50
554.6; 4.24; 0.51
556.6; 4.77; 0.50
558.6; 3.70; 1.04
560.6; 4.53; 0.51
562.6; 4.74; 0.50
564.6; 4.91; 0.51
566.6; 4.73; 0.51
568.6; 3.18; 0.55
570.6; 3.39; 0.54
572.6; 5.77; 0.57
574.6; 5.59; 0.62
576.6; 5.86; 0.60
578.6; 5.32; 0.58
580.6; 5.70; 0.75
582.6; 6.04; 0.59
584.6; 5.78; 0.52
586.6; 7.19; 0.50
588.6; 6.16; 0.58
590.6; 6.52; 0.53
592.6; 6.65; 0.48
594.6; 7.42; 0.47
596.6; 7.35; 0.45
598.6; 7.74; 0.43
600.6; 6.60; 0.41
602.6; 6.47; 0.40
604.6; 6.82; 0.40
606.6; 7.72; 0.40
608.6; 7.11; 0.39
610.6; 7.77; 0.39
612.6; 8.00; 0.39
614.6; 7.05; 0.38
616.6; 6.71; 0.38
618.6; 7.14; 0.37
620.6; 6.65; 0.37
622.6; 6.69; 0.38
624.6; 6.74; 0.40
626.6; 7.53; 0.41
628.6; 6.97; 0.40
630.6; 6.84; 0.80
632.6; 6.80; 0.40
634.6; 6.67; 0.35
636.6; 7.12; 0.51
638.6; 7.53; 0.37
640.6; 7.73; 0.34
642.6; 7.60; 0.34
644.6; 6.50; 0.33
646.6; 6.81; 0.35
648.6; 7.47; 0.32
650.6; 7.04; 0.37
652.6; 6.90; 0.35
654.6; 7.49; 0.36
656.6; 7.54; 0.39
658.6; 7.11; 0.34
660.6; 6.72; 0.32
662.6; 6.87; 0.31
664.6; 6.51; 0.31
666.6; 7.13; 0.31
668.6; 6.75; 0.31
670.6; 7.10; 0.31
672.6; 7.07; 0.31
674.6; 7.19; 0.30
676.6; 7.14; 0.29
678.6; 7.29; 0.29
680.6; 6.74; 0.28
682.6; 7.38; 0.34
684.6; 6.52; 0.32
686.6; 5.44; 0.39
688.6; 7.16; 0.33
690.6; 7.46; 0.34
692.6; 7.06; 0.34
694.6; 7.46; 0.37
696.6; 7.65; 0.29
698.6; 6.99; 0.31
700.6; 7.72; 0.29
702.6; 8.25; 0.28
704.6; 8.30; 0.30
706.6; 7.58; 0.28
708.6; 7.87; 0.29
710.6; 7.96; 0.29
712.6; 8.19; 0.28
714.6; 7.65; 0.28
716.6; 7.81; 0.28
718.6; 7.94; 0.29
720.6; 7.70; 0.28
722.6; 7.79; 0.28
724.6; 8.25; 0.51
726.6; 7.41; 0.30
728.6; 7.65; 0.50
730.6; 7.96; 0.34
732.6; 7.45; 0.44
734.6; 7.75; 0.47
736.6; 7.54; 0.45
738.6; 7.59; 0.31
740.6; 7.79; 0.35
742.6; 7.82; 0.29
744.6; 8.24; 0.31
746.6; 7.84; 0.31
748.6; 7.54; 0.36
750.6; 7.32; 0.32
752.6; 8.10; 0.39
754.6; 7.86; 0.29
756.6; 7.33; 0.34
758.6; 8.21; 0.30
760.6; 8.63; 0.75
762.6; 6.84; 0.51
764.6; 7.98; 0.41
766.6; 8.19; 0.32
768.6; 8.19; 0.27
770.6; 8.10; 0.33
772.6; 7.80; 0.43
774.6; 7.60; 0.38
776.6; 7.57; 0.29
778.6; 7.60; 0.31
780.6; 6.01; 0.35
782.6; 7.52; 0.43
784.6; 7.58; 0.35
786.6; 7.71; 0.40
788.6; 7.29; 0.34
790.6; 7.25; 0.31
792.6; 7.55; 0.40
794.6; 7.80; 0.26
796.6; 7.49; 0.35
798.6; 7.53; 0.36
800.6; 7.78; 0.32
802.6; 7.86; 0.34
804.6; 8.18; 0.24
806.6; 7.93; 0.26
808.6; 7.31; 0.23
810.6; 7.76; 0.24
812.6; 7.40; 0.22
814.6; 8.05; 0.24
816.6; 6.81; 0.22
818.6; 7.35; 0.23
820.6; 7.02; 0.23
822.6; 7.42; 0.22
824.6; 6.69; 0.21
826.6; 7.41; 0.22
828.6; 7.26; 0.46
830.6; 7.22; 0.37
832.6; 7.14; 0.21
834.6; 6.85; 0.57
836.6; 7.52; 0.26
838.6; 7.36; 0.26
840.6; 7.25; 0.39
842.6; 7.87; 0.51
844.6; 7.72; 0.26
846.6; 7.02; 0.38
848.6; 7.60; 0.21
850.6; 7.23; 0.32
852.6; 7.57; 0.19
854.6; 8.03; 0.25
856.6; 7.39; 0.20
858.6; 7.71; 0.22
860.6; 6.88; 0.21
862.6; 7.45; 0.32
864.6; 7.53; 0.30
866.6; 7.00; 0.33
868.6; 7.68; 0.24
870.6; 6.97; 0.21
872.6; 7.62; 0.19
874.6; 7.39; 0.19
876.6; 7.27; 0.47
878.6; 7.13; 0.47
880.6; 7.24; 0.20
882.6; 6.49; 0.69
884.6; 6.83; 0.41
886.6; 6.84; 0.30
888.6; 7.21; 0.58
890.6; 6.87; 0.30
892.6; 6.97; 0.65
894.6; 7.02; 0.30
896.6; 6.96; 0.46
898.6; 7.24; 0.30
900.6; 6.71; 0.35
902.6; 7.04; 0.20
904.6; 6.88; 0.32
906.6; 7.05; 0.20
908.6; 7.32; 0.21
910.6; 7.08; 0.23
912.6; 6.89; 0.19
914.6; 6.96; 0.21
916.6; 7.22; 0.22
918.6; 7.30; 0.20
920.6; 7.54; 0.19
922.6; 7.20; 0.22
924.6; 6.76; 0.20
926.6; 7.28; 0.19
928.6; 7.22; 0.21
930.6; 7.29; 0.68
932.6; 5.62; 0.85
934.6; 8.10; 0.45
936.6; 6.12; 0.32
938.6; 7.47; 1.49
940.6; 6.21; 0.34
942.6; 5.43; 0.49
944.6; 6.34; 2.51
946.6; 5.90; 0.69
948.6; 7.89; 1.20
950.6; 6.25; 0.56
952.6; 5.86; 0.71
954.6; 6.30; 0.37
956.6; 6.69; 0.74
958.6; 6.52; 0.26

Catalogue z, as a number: 0.33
